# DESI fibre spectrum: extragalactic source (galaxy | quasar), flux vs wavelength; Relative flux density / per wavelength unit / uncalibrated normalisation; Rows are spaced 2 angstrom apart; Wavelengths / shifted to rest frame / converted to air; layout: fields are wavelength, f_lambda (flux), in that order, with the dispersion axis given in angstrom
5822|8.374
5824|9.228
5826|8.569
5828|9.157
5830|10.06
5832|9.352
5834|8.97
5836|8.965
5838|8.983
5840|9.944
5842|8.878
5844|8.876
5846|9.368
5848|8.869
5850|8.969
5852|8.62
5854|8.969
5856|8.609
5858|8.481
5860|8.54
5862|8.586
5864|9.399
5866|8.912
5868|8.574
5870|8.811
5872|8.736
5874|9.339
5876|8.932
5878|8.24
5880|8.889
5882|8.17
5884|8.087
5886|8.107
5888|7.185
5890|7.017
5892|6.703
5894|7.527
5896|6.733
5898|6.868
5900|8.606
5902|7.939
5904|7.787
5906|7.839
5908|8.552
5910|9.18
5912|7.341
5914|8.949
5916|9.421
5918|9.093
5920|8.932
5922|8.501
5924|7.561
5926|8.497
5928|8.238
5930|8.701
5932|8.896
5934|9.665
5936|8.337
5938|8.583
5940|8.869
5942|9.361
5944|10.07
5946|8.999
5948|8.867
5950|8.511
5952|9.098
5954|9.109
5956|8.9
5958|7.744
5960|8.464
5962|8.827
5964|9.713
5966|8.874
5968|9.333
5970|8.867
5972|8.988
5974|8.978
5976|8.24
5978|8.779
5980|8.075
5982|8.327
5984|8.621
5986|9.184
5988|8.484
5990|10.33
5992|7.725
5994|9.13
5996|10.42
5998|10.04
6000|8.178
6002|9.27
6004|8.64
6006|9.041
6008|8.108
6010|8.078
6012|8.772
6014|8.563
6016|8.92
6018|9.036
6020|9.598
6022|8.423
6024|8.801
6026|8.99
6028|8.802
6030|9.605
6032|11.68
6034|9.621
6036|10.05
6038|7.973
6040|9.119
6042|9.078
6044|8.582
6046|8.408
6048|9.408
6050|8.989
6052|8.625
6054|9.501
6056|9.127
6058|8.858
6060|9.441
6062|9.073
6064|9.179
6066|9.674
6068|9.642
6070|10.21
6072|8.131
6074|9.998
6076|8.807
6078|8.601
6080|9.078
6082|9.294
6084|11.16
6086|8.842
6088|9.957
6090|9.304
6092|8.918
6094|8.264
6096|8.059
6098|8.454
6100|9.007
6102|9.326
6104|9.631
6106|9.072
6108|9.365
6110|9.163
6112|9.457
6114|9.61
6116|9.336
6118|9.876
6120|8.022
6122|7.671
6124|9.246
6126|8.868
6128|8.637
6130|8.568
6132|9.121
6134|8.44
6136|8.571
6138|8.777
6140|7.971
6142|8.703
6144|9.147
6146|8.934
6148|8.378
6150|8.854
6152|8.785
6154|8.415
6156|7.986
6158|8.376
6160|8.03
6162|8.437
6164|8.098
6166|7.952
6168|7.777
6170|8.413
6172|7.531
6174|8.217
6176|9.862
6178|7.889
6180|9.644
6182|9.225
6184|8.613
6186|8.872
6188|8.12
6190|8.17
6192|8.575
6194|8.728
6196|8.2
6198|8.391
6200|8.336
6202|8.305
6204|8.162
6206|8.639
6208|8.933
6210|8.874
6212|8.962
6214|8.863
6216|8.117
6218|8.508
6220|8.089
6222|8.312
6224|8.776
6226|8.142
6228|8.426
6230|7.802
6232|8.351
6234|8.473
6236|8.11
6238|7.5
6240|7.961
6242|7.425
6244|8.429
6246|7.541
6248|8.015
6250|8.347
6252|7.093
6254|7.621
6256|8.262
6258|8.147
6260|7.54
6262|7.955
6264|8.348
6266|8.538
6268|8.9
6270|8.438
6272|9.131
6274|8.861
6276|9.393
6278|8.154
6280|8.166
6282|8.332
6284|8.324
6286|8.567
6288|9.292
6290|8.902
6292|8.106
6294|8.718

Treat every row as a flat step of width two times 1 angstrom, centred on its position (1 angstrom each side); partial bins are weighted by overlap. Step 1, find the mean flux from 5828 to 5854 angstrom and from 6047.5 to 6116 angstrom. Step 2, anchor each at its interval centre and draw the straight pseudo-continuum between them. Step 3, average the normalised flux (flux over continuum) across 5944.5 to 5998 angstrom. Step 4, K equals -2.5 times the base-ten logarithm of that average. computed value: 0.03 mag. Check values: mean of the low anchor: 9.15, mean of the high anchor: 9.21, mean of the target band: 8.9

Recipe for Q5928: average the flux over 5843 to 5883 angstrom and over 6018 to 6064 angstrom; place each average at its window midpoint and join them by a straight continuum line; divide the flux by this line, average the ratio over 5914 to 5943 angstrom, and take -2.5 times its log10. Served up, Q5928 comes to 0.02 mag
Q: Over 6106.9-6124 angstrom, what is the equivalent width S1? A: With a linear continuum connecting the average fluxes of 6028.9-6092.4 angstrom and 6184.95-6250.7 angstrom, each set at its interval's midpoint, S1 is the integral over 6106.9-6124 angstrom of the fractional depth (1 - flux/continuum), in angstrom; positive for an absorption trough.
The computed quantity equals -0.2 angstrom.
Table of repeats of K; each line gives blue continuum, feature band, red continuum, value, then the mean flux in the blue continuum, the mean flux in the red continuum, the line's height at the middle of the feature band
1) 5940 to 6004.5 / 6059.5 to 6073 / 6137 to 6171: -0.08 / 8.94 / 8.41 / 8.67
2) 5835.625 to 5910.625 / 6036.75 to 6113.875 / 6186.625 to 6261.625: -0.10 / 8.43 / 8.22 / 8.31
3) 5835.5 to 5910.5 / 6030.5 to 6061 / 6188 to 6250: -0.11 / 8.43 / 8.3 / 8.37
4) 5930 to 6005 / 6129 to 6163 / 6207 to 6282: -0.01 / 8.93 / 8.28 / 8.51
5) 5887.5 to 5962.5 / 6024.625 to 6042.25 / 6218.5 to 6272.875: -0.14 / 8.41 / 8.14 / 8.32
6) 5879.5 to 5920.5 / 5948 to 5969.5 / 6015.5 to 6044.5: -0.04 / 8.02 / 9.23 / 8.57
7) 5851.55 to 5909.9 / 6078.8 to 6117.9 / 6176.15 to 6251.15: -0.11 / 8.24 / 8.39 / 8.34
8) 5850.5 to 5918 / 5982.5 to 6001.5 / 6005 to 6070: -0.03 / 8.31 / 9.1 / 8.87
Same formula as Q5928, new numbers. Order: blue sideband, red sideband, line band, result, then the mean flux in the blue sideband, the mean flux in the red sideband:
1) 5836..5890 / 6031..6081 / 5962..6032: 0.02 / 8.71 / 9.23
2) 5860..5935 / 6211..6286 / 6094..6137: -0.08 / 8.34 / 8.26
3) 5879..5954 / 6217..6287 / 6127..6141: -0.04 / 8.38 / 8.23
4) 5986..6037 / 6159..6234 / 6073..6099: -0.03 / 9.13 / 8.44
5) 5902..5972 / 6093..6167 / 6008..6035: -0.05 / 8.75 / 8.72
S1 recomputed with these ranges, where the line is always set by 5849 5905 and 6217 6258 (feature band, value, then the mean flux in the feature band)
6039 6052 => -1.18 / 8.91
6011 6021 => -0.97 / 8.98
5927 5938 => -0.69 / 8.75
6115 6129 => -1.18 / 8.81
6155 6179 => -0.34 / 8.21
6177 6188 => -0.94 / 8.78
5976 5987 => -0.48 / 8.56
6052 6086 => -4.87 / 9.32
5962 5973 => -1.22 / 9.13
